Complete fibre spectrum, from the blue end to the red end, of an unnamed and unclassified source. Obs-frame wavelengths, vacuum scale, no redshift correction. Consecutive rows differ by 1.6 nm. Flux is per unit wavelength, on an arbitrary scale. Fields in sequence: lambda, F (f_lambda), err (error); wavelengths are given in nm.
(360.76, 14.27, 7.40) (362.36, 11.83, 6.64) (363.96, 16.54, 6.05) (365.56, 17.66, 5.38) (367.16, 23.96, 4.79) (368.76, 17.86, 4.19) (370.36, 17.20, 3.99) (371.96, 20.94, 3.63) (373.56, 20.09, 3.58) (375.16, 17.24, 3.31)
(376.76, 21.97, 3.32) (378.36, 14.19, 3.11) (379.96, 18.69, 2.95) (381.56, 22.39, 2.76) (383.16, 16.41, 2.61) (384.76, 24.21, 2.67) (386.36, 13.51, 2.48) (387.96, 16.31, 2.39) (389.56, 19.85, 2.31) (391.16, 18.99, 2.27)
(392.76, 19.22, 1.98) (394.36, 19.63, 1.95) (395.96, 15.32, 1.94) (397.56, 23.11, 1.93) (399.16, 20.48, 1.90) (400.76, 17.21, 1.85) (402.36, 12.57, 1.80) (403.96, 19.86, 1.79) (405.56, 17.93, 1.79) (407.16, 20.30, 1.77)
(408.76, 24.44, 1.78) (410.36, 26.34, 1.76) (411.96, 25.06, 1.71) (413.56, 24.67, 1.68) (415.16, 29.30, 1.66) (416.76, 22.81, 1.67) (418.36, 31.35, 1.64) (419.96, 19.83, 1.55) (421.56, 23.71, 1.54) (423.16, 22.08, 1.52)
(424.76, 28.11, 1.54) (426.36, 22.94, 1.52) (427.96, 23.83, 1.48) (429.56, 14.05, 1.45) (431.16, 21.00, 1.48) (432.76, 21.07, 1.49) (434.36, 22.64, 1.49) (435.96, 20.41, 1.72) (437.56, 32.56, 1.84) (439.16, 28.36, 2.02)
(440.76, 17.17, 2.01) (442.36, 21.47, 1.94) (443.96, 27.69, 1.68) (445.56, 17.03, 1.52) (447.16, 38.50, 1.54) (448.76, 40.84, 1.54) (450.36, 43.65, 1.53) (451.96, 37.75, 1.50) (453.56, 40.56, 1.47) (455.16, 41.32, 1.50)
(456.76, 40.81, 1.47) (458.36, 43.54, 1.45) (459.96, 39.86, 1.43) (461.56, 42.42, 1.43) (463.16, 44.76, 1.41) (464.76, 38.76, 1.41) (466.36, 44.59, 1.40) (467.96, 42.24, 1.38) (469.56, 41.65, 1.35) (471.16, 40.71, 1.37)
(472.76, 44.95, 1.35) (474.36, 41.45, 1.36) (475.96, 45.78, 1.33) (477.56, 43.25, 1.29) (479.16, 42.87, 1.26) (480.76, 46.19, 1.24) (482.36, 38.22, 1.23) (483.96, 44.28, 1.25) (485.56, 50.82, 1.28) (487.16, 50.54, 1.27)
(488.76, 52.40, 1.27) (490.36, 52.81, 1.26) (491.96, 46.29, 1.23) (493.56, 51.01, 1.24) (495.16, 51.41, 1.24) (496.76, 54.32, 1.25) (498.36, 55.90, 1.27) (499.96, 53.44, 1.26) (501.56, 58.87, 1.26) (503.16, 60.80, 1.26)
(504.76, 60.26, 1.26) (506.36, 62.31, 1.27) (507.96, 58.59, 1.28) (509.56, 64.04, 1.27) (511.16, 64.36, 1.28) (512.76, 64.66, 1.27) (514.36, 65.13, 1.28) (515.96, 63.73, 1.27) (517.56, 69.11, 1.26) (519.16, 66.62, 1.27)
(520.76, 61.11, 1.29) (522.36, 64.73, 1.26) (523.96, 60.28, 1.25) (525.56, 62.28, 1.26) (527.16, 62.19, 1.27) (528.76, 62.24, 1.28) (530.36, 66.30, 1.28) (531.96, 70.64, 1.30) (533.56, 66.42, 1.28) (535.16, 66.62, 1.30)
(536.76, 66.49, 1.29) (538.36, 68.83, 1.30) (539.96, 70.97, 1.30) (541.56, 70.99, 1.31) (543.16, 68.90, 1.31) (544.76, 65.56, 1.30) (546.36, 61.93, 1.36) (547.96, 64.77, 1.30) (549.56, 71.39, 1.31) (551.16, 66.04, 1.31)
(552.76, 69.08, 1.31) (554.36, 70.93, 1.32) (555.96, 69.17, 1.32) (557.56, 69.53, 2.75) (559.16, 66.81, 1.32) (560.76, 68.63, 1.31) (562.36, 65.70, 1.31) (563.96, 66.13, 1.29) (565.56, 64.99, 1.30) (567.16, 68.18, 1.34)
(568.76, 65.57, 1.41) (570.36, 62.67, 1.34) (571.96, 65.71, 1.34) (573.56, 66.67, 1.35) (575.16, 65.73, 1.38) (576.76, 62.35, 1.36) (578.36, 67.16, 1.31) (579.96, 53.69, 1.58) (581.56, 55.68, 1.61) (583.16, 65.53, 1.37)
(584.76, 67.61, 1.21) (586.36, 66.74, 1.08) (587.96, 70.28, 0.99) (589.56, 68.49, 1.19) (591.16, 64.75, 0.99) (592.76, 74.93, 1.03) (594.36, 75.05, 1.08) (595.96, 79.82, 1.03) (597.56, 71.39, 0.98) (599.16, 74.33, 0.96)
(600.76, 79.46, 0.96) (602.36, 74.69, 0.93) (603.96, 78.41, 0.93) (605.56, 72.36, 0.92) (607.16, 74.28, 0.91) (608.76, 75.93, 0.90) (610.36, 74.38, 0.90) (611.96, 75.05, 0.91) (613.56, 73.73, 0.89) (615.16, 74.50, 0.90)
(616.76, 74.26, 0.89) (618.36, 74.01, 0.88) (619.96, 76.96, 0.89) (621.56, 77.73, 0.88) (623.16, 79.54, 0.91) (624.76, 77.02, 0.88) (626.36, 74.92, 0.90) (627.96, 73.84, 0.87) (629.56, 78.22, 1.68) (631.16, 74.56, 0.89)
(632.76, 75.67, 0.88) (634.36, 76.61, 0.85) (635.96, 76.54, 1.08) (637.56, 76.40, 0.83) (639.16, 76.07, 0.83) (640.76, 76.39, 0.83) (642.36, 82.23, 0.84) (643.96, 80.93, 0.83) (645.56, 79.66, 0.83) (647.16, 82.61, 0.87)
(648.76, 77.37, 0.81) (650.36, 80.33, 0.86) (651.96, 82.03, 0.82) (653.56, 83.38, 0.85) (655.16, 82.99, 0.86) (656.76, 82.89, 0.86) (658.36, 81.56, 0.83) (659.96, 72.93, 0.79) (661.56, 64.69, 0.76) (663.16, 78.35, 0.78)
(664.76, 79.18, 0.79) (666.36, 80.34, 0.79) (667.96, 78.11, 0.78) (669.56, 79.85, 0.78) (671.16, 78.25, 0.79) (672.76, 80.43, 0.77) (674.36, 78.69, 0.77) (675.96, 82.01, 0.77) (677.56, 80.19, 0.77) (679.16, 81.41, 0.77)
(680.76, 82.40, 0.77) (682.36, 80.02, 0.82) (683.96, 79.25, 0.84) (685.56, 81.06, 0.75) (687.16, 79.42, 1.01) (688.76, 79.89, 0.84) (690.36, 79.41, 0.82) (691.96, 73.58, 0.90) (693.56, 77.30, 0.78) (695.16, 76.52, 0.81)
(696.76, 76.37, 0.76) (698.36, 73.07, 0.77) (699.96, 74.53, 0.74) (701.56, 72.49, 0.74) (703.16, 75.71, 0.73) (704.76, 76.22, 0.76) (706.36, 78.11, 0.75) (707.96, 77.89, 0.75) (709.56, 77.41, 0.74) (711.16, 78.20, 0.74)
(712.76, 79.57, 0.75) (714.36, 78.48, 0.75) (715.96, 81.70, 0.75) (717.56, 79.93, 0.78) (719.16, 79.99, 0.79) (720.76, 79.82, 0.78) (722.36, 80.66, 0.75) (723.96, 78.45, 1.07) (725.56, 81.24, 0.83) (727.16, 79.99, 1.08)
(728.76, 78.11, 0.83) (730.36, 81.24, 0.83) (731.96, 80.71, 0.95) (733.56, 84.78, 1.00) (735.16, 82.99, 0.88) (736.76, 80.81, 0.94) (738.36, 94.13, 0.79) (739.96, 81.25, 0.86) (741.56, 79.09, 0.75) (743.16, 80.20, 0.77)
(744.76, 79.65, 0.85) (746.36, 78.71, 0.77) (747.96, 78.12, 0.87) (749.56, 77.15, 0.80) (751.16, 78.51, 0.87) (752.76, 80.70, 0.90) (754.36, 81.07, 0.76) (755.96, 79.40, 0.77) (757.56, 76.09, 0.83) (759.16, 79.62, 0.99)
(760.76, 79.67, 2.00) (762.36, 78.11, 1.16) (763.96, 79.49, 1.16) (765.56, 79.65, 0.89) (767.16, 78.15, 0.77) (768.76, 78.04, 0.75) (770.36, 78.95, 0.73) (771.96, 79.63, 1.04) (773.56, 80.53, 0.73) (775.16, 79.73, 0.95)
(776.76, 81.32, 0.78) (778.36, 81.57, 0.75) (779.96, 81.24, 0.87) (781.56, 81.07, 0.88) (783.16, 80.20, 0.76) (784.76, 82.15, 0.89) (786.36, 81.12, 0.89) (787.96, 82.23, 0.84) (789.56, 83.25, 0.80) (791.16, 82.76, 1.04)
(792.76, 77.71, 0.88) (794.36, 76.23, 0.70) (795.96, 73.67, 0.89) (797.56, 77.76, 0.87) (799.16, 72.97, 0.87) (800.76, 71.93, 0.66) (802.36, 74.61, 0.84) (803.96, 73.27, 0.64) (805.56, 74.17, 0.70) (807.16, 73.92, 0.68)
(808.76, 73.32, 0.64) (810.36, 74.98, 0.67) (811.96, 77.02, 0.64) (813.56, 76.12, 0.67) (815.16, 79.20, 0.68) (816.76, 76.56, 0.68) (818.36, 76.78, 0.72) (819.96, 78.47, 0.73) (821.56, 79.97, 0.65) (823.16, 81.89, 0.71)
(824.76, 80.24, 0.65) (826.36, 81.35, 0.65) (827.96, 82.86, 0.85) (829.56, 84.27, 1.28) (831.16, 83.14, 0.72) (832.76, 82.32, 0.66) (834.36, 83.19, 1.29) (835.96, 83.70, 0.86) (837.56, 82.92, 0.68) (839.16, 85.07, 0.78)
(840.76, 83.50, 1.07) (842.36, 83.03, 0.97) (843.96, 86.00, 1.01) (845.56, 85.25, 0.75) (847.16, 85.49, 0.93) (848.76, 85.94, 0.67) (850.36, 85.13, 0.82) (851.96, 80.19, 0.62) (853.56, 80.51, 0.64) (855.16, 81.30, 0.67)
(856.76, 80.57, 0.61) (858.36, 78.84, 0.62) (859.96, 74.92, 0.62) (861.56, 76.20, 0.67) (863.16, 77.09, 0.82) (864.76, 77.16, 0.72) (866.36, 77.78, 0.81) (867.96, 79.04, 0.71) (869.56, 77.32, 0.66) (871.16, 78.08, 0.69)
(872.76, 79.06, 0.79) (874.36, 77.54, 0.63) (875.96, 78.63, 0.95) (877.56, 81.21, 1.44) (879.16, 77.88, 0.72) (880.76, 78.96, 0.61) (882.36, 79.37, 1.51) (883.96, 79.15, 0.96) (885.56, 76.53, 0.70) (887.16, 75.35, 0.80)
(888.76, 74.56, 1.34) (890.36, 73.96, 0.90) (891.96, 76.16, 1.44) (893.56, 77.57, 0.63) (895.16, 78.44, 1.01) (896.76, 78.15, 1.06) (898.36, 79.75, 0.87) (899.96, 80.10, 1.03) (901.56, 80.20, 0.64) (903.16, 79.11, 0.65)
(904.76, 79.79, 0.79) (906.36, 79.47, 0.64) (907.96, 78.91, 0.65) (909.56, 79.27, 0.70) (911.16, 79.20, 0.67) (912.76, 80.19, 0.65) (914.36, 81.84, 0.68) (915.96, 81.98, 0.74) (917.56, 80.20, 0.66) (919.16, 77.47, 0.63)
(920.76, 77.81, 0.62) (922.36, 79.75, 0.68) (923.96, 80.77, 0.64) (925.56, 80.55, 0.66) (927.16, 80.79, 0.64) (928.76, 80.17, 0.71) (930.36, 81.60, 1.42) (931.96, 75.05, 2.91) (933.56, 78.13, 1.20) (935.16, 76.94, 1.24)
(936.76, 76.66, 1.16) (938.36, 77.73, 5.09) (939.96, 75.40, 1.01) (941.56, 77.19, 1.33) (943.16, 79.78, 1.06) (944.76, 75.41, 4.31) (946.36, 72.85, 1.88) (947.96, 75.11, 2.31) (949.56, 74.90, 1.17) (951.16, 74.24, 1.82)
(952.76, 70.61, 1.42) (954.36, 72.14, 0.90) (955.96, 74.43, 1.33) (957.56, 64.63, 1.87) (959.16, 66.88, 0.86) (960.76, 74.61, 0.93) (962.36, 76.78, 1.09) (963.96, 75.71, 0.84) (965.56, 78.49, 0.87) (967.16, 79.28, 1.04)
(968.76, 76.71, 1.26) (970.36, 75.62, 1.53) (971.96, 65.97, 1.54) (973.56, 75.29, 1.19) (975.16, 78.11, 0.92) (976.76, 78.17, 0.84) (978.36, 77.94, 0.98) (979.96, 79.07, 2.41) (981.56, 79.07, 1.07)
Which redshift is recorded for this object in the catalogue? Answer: 0.12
